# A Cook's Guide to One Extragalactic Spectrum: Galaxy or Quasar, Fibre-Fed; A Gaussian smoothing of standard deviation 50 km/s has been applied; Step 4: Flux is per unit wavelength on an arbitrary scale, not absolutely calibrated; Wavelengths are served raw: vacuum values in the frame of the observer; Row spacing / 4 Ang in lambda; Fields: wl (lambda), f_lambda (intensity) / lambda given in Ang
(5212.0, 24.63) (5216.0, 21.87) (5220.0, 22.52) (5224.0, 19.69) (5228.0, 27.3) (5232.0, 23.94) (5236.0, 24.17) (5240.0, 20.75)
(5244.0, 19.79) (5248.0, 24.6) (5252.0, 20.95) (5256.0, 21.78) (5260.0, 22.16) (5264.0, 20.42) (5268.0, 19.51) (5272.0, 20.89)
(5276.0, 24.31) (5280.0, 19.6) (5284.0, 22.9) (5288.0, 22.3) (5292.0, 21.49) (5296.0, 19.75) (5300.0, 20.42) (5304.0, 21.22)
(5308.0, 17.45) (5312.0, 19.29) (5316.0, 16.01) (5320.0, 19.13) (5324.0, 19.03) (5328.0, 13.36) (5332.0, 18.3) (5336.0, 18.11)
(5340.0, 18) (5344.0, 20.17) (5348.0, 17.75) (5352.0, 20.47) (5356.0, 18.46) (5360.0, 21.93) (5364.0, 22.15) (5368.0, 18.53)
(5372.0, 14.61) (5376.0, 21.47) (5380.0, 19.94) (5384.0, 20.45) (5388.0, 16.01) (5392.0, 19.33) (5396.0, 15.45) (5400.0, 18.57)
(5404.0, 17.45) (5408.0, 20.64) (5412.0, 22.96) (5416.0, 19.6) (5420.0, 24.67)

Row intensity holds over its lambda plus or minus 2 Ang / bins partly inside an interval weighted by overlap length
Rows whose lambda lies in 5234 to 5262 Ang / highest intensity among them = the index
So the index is 24.6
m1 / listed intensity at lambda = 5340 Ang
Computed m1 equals 18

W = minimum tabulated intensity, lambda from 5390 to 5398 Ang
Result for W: 15.45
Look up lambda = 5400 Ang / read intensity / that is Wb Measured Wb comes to 18.57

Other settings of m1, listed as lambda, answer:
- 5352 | 20.47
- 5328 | 13.36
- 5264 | 20.42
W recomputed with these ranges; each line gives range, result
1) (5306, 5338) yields 13.36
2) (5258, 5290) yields 19.51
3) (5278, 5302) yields 19.6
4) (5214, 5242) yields 19.69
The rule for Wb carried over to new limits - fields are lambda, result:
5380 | 19.94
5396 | 15.45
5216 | 21.87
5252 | 20.95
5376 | 21.47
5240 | 20.75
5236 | 24.17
